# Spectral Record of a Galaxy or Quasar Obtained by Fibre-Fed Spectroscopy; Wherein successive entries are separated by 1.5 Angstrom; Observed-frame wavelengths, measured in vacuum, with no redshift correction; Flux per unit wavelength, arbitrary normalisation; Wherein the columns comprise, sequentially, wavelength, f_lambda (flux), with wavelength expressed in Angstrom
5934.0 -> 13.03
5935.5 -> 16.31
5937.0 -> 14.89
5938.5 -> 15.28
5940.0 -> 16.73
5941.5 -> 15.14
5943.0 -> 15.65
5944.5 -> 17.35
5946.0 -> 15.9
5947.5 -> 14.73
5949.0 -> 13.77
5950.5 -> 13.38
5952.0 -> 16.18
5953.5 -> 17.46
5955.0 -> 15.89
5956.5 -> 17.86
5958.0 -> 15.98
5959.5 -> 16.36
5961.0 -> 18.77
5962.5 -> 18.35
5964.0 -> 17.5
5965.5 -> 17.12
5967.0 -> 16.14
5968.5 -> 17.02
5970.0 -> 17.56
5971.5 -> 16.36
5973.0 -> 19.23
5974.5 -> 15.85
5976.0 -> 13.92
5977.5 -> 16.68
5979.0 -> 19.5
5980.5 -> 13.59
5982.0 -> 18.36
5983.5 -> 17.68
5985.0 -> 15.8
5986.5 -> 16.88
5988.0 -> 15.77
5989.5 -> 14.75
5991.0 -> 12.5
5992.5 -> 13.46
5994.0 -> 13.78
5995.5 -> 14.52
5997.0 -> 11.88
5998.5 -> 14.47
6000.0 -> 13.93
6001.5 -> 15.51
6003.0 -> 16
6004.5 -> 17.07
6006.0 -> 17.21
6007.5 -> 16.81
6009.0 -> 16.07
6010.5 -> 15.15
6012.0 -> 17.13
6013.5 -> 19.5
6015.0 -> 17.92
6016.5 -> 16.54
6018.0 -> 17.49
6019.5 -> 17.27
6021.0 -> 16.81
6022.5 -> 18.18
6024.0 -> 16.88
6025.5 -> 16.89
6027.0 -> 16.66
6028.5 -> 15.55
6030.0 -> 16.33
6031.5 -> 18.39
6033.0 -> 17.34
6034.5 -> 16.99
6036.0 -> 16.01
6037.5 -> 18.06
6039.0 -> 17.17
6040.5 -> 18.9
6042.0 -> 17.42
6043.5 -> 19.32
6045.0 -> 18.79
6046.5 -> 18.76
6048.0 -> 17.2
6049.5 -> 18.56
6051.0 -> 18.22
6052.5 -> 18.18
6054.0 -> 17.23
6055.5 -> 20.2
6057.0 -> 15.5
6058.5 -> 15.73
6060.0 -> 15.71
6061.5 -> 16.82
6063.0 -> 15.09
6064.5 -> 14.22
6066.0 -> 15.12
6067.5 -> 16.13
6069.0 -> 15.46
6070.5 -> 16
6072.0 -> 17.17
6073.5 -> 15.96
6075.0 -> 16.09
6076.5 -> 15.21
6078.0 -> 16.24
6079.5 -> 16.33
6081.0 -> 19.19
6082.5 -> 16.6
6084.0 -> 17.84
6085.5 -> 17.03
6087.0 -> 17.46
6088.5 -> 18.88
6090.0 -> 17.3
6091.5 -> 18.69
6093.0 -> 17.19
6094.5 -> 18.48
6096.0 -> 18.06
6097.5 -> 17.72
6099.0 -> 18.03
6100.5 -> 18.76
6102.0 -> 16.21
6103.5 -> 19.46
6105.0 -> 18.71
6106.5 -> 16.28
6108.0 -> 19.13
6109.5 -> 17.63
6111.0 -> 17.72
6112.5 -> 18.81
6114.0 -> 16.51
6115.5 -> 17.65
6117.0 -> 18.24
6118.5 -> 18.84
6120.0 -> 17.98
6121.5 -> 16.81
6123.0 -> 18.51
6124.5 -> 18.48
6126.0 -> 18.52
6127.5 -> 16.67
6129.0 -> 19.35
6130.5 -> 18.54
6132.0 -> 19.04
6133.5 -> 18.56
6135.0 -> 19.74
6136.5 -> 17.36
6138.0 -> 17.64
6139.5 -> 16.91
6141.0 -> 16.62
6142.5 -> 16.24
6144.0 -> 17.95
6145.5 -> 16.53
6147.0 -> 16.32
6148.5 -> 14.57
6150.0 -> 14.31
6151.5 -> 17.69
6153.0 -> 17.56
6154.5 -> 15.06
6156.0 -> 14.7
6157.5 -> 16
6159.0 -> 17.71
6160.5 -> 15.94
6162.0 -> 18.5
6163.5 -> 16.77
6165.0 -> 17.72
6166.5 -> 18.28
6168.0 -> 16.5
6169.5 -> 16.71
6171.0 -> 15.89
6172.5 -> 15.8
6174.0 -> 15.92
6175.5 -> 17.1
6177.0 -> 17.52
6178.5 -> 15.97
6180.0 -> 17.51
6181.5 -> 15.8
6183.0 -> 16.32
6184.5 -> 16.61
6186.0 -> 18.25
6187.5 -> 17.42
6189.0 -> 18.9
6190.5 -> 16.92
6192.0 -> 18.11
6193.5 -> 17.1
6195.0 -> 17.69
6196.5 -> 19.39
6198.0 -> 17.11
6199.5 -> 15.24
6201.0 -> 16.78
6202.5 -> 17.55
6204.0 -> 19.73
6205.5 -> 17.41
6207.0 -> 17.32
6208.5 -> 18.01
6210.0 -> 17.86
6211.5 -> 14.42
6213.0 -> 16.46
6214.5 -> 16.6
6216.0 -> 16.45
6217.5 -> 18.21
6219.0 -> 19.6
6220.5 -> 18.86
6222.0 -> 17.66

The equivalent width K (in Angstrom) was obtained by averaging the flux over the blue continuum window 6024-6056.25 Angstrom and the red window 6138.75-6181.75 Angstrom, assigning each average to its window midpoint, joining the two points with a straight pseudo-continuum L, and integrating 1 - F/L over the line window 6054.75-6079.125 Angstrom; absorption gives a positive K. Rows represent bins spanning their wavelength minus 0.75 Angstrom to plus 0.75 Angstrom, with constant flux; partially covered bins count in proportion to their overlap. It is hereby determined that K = 1.96 Angstrom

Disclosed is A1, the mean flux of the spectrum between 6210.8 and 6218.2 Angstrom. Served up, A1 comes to 16.4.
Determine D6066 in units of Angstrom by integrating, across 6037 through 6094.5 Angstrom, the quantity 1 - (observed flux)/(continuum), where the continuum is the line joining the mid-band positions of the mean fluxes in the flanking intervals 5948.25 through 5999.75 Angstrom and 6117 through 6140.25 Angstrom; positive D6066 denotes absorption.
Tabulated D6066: 0.5 Angstrom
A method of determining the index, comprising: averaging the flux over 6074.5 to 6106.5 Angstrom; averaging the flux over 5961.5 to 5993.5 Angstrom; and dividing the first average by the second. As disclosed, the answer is 1.1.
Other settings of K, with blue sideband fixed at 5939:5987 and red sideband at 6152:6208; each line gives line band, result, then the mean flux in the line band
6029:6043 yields -0.59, 17.4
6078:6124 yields -2.69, 17.8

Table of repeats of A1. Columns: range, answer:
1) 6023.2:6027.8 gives 16.8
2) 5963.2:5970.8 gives 17.1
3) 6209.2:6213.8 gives 16.3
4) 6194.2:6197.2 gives 18.5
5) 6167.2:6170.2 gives 16.6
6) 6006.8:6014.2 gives 16.9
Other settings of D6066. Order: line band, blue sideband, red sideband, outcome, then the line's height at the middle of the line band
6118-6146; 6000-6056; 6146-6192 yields -1.74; 16.9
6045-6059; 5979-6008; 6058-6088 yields -1.55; 16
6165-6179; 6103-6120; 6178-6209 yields 0.69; 17.6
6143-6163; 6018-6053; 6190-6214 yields 1.16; 17.4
